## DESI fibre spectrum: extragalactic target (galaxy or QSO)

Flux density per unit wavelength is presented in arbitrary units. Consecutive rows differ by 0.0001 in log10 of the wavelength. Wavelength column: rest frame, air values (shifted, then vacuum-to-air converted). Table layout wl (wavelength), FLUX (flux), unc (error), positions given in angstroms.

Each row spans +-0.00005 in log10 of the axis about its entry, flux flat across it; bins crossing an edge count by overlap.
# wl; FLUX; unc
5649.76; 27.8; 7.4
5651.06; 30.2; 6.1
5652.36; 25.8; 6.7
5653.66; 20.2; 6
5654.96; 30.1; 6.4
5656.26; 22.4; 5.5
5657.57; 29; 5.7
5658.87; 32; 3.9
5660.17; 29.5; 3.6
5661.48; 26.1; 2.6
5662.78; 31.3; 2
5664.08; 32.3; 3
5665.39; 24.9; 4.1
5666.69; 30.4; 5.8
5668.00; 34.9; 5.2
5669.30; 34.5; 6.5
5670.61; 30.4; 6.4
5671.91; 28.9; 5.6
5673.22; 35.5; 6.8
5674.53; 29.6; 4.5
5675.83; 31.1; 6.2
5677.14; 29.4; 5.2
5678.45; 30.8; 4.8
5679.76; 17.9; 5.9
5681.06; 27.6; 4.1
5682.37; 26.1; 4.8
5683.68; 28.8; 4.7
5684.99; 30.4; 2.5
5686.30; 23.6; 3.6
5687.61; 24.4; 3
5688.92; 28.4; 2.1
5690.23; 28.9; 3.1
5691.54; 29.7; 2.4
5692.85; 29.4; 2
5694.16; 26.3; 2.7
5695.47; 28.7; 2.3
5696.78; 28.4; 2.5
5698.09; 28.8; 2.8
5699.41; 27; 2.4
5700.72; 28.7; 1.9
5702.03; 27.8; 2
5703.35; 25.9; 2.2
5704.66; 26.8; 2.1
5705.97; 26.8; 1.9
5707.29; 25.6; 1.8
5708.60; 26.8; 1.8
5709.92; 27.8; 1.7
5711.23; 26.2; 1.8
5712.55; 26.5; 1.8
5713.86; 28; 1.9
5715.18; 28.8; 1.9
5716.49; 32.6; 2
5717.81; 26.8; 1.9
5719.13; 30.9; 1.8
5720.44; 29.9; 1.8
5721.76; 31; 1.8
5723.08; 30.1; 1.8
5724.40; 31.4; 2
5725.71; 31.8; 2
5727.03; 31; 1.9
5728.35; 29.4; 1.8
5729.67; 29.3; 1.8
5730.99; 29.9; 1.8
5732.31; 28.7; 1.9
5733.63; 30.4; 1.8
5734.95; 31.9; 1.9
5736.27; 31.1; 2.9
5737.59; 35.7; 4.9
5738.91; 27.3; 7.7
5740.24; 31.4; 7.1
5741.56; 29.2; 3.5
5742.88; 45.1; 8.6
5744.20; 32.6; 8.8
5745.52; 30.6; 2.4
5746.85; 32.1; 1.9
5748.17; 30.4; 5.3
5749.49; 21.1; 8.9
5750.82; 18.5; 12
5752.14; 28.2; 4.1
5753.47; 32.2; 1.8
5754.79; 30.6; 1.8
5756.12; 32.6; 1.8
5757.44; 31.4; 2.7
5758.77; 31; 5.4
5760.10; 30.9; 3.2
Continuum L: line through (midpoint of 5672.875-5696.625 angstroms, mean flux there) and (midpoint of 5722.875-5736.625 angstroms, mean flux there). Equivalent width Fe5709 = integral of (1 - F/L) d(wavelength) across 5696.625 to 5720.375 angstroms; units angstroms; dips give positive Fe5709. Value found 1.2 angstroms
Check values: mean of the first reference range 28.1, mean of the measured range 27.8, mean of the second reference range 30.5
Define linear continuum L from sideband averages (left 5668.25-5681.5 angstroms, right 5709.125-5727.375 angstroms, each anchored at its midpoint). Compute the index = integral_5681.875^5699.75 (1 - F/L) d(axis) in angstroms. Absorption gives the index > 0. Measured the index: 1.1 angstroms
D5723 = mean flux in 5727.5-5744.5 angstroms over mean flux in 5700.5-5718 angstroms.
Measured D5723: 1.15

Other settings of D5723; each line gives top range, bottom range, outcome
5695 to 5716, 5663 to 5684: 0.93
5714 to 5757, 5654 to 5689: 1.05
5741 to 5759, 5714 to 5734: 1.01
